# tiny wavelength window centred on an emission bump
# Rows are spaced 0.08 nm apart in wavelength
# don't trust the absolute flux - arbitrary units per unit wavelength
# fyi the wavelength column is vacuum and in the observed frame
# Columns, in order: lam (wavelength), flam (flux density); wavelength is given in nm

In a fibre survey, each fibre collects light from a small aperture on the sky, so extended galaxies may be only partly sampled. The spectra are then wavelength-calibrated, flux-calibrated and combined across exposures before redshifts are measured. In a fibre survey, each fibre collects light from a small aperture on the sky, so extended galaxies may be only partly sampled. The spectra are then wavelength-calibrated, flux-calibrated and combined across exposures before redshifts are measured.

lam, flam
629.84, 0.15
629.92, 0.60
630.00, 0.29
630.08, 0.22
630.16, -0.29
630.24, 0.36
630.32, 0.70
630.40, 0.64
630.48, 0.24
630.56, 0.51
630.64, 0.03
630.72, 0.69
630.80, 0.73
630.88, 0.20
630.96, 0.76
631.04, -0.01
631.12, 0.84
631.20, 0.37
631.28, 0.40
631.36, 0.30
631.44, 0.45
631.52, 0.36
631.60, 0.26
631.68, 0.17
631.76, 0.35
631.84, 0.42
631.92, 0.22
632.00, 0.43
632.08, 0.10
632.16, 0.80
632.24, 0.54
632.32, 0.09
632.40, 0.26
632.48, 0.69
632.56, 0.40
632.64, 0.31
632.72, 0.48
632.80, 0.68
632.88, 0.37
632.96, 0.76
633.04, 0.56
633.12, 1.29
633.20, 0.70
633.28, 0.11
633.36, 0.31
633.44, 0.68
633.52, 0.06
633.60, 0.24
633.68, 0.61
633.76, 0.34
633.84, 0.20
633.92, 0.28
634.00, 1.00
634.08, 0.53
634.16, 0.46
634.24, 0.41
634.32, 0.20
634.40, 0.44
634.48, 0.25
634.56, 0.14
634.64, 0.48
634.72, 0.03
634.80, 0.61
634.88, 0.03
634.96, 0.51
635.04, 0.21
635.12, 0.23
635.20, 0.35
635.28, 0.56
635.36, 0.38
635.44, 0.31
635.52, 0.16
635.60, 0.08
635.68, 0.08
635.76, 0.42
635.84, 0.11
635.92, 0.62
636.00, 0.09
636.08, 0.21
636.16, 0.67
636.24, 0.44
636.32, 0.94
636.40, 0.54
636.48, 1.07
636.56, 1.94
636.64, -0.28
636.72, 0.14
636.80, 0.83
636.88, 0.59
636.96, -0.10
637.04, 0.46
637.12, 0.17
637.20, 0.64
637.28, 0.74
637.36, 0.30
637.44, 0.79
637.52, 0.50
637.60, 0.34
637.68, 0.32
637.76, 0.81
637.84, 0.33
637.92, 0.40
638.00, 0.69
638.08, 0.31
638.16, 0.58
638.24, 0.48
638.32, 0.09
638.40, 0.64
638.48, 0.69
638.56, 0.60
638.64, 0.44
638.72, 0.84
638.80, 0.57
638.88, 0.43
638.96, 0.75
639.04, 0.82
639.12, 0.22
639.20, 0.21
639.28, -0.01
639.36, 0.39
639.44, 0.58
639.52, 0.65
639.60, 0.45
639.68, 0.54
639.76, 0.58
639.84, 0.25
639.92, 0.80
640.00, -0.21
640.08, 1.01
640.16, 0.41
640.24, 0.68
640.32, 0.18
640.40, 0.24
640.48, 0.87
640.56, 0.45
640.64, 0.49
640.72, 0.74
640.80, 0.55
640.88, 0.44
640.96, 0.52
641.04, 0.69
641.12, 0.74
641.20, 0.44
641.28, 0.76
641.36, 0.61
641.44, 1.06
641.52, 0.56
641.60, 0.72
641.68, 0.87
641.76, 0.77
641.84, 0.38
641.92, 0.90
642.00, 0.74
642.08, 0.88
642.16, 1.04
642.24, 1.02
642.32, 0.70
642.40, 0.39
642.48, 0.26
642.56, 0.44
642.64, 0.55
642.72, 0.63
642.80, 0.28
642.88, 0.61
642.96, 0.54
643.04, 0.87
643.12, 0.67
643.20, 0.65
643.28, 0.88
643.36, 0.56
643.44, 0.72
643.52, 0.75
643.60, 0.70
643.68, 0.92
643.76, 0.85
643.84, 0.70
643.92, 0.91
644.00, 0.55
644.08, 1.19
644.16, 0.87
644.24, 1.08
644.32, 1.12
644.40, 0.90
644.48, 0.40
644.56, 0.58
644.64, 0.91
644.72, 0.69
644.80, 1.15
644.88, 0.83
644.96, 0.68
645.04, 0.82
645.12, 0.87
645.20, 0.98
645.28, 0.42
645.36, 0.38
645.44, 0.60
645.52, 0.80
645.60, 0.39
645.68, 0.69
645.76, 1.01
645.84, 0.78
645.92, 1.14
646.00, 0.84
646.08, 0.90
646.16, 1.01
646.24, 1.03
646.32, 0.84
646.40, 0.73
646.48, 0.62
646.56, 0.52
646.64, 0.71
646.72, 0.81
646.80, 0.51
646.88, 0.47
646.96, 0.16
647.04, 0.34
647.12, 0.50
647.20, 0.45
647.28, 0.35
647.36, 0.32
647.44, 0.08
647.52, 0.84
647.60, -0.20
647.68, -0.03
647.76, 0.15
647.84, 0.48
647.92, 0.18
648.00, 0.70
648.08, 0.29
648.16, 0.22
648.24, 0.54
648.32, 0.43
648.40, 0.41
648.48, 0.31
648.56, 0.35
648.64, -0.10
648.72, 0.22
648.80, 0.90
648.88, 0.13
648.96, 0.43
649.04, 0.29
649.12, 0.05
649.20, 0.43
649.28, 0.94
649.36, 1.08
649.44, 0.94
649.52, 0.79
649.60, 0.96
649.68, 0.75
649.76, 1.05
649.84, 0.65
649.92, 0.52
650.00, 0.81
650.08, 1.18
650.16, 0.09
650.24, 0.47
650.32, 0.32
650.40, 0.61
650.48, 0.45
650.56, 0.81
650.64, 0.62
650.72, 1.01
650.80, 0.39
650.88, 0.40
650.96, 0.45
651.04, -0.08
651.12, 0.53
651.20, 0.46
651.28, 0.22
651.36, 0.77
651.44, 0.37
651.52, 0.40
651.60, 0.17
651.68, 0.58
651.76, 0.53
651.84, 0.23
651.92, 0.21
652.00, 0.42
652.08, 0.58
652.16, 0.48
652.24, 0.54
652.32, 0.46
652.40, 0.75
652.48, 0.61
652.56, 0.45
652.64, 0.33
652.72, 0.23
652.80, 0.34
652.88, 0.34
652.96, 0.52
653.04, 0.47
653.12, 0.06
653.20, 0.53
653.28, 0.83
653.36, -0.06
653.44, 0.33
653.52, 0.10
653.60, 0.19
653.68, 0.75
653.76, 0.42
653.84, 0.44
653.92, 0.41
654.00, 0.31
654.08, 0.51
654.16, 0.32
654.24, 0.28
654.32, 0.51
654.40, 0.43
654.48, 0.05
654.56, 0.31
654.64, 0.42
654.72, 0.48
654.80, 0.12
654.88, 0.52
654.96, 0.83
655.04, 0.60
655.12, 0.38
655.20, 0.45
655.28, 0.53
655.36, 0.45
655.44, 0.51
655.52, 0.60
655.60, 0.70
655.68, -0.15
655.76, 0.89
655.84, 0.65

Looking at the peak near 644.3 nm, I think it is C IV 1549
